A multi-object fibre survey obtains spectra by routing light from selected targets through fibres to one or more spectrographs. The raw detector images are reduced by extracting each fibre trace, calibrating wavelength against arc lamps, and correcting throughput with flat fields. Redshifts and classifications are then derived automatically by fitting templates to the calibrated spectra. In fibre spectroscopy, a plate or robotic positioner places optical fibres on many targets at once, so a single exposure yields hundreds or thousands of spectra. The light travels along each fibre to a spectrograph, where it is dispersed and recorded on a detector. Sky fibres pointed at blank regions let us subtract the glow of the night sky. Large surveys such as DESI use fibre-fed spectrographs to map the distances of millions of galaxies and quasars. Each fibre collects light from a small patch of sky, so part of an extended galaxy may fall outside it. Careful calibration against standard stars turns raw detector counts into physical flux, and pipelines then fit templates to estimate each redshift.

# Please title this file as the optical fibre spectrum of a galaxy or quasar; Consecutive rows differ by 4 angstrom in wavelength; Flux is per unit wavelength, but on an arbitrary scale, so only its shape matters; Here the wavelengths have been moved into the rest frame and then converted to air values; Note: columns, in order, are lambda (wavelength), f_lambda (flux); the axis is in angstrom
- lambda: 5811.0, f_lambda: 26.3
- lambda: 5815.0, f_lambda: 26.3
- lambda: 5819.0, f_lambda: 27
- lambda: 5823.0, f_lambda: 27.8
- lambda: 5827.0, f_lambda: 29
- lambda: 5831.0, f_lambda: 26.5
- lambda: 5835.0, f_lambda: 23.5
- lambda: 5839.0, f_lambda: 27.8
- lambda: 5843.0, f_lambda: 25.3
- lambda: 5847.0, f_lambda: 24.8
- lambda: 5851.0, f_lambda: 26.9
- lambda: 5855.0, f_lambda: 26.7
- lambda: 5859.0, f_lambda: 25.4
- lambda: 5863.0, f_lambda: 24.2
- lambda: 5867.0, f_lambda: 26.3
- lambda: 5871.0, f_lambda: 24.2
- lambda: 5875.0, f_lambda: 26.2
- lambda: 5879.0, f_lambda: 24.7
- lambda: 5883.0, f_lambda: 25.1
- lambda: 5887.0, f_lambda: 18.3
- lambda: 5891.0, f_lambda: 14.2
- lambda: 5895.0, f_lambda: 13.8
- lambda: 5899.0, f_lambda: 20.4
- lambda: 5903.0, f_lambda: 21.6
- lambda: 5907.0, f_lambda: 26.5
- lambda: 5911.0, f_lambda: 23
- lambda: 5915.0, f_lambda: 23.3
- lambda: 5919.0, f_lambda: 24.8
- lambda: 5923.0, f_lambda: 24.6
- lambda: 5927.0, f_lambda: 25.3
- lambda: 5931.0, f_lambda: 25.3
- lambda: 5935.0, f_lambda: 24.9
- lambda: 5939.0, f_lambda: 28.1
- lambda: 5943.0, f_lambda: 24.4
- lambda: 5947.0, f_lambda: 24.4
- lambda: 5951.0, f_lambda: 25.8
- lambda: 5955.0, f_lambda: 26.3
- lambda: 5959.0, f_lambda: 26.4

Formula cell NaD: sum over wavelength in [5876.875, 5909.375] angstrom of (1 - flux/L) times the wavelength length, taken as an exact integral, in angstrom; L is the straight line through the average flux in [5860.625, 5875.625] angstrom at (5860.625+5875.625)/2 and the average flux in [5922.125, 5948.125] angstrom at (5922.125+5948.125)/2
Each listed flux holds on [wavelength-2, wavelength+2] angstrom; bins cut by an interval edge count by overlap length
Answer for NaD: 5.9 angstrom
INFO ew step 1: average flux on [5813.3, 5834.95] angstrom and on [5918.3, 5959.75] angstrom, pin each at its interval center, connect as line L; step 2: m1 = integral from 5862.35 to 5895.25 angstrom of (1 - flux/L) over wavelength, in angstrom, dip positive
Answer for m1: 5.1 angstrom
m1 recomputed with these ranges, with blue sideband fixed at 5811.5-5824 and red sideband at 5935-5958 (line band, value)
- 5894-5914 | 3.5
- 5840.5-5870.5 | 1.1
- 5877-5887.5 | 1.2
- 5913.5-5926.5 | 0.8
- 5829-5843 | 0.5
